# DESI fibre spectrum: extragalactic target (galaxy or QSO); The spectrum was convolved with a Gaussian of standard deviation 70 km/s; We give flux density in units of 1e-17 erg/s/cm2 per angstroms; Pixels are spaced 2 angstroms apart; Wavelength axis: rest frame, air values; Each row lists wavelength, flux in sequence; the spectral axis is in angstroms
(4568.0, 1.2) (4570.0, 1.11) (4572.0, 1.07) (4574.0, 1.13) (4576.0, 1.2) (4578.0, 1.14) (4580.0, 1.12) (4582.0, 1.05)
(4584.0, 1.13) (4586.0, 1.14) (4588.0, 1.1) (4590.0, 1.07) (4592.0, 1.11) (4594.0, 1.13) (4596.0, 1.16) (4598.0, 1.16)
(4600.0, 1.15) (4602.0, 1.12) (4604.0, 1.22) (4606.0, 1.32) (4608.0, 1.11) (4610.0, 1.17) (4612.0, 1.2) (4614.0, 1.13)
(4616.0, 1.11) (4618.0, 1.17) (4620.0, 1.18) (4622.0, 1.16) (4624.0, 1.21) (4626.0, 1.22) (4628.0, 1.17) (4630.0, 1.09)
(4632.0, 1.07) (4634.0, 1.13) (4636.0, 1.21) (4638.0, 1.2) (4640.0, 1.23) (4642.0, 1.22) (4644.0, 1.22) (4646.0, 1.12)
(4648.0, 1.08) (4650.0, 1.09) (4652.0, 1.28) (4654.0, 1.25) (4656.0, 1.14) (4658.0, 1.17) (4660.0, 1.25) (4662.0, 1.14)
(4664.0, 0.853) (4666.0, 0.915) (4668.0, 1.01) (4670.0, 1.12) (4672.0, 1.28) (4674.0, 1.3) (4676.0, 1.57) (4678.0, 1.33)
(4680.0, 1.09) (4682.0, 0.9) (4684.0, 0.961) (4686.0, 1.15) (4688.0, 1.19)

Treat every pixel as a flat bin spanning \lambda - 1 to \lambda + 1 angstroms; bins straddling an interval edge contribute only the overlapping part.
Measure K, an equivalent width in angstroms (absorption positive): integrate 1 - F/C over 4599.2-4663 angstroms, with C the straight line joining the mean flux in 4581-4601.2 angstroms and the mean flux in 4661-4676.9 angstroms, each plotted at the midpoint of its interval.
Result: -2.2 angstroms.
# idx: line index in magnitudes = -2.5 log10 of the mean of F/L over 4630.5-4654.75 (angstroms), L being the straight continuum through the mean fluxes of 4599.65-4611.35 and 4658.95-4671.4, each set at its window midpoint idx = -0.07 mag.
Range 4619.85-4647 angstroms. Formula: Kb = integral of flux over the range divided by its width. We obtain 1.17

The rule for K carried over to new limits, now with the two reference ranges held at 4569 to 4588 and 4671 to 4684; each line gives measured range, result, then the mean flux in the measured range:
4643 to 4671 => 2.0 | 1.12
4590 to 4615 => -0.4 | 1.16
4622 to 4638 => 0.2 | 1.16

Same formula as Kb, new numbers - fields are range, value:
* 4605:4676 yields 1.16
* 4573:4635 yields 1.15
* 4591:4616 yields 1.16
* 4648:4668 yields 1.11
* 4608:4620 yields 1.15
